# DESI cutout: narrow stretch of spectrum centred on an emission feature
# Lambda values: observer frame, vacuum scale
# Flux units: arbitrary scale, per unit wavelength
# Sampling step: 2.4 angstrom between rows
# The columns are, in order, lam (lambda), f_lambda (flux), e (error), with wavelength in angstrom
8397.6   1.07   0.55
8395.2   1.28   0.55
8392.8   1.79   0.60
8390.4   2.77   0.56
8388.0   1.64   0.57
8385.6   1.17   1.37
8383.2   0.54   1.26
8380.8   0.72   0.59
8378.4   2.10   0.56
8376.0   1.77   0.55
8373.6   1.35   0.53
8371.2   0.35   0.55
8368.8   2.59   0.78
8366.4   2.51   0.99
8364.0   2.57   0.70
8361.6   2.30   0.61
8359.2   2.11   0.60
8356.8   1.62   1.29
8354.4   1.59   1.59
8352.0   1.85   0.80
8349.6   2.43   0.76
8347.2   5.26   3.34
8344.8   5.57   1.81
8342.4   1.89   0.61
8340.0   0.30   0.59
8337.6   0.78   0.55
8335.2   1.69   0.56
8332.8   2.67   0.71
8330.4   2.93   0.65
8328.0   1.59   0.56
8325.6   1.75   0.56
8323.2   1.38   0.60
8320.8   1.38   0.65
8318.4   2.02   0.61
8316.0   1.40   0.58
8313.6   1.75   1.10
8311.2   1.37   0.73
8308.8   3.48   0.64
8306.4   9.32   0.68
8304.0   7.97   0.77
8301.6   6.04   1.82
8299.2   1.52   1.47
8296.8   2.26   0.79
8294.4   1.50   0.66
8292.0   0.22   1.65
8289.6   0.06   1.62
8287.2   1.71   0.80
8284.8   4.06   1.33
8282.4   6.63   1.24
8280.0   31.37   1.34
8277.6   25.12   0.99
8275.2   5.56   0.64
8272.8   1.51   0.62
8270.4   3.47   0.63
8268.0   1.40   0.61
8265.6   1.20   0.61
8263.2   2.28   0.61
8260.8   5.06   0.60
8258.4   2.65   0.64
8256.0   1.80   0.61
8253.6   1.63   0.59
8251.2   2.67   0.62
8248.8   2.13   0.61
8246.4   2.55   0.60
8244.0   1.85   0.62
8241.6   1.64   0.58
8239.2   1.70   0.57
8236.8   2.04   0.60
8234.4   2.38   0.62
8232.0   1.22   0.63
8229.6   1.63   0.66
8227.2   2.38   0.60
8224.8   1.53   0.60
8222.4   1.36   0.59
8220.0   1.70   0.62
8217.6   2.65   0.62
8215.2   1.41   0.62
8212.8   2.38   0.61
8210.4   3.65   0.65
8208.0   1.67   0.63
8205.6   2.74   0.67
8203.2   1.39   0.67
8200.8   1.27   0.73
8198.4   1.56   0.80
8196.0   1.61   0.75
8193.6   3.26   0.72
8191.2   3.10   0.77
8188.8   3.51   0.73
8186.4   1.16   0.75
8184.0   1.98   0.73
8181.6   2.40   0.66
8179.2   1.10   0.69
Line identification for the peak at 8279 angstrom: H-alpha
